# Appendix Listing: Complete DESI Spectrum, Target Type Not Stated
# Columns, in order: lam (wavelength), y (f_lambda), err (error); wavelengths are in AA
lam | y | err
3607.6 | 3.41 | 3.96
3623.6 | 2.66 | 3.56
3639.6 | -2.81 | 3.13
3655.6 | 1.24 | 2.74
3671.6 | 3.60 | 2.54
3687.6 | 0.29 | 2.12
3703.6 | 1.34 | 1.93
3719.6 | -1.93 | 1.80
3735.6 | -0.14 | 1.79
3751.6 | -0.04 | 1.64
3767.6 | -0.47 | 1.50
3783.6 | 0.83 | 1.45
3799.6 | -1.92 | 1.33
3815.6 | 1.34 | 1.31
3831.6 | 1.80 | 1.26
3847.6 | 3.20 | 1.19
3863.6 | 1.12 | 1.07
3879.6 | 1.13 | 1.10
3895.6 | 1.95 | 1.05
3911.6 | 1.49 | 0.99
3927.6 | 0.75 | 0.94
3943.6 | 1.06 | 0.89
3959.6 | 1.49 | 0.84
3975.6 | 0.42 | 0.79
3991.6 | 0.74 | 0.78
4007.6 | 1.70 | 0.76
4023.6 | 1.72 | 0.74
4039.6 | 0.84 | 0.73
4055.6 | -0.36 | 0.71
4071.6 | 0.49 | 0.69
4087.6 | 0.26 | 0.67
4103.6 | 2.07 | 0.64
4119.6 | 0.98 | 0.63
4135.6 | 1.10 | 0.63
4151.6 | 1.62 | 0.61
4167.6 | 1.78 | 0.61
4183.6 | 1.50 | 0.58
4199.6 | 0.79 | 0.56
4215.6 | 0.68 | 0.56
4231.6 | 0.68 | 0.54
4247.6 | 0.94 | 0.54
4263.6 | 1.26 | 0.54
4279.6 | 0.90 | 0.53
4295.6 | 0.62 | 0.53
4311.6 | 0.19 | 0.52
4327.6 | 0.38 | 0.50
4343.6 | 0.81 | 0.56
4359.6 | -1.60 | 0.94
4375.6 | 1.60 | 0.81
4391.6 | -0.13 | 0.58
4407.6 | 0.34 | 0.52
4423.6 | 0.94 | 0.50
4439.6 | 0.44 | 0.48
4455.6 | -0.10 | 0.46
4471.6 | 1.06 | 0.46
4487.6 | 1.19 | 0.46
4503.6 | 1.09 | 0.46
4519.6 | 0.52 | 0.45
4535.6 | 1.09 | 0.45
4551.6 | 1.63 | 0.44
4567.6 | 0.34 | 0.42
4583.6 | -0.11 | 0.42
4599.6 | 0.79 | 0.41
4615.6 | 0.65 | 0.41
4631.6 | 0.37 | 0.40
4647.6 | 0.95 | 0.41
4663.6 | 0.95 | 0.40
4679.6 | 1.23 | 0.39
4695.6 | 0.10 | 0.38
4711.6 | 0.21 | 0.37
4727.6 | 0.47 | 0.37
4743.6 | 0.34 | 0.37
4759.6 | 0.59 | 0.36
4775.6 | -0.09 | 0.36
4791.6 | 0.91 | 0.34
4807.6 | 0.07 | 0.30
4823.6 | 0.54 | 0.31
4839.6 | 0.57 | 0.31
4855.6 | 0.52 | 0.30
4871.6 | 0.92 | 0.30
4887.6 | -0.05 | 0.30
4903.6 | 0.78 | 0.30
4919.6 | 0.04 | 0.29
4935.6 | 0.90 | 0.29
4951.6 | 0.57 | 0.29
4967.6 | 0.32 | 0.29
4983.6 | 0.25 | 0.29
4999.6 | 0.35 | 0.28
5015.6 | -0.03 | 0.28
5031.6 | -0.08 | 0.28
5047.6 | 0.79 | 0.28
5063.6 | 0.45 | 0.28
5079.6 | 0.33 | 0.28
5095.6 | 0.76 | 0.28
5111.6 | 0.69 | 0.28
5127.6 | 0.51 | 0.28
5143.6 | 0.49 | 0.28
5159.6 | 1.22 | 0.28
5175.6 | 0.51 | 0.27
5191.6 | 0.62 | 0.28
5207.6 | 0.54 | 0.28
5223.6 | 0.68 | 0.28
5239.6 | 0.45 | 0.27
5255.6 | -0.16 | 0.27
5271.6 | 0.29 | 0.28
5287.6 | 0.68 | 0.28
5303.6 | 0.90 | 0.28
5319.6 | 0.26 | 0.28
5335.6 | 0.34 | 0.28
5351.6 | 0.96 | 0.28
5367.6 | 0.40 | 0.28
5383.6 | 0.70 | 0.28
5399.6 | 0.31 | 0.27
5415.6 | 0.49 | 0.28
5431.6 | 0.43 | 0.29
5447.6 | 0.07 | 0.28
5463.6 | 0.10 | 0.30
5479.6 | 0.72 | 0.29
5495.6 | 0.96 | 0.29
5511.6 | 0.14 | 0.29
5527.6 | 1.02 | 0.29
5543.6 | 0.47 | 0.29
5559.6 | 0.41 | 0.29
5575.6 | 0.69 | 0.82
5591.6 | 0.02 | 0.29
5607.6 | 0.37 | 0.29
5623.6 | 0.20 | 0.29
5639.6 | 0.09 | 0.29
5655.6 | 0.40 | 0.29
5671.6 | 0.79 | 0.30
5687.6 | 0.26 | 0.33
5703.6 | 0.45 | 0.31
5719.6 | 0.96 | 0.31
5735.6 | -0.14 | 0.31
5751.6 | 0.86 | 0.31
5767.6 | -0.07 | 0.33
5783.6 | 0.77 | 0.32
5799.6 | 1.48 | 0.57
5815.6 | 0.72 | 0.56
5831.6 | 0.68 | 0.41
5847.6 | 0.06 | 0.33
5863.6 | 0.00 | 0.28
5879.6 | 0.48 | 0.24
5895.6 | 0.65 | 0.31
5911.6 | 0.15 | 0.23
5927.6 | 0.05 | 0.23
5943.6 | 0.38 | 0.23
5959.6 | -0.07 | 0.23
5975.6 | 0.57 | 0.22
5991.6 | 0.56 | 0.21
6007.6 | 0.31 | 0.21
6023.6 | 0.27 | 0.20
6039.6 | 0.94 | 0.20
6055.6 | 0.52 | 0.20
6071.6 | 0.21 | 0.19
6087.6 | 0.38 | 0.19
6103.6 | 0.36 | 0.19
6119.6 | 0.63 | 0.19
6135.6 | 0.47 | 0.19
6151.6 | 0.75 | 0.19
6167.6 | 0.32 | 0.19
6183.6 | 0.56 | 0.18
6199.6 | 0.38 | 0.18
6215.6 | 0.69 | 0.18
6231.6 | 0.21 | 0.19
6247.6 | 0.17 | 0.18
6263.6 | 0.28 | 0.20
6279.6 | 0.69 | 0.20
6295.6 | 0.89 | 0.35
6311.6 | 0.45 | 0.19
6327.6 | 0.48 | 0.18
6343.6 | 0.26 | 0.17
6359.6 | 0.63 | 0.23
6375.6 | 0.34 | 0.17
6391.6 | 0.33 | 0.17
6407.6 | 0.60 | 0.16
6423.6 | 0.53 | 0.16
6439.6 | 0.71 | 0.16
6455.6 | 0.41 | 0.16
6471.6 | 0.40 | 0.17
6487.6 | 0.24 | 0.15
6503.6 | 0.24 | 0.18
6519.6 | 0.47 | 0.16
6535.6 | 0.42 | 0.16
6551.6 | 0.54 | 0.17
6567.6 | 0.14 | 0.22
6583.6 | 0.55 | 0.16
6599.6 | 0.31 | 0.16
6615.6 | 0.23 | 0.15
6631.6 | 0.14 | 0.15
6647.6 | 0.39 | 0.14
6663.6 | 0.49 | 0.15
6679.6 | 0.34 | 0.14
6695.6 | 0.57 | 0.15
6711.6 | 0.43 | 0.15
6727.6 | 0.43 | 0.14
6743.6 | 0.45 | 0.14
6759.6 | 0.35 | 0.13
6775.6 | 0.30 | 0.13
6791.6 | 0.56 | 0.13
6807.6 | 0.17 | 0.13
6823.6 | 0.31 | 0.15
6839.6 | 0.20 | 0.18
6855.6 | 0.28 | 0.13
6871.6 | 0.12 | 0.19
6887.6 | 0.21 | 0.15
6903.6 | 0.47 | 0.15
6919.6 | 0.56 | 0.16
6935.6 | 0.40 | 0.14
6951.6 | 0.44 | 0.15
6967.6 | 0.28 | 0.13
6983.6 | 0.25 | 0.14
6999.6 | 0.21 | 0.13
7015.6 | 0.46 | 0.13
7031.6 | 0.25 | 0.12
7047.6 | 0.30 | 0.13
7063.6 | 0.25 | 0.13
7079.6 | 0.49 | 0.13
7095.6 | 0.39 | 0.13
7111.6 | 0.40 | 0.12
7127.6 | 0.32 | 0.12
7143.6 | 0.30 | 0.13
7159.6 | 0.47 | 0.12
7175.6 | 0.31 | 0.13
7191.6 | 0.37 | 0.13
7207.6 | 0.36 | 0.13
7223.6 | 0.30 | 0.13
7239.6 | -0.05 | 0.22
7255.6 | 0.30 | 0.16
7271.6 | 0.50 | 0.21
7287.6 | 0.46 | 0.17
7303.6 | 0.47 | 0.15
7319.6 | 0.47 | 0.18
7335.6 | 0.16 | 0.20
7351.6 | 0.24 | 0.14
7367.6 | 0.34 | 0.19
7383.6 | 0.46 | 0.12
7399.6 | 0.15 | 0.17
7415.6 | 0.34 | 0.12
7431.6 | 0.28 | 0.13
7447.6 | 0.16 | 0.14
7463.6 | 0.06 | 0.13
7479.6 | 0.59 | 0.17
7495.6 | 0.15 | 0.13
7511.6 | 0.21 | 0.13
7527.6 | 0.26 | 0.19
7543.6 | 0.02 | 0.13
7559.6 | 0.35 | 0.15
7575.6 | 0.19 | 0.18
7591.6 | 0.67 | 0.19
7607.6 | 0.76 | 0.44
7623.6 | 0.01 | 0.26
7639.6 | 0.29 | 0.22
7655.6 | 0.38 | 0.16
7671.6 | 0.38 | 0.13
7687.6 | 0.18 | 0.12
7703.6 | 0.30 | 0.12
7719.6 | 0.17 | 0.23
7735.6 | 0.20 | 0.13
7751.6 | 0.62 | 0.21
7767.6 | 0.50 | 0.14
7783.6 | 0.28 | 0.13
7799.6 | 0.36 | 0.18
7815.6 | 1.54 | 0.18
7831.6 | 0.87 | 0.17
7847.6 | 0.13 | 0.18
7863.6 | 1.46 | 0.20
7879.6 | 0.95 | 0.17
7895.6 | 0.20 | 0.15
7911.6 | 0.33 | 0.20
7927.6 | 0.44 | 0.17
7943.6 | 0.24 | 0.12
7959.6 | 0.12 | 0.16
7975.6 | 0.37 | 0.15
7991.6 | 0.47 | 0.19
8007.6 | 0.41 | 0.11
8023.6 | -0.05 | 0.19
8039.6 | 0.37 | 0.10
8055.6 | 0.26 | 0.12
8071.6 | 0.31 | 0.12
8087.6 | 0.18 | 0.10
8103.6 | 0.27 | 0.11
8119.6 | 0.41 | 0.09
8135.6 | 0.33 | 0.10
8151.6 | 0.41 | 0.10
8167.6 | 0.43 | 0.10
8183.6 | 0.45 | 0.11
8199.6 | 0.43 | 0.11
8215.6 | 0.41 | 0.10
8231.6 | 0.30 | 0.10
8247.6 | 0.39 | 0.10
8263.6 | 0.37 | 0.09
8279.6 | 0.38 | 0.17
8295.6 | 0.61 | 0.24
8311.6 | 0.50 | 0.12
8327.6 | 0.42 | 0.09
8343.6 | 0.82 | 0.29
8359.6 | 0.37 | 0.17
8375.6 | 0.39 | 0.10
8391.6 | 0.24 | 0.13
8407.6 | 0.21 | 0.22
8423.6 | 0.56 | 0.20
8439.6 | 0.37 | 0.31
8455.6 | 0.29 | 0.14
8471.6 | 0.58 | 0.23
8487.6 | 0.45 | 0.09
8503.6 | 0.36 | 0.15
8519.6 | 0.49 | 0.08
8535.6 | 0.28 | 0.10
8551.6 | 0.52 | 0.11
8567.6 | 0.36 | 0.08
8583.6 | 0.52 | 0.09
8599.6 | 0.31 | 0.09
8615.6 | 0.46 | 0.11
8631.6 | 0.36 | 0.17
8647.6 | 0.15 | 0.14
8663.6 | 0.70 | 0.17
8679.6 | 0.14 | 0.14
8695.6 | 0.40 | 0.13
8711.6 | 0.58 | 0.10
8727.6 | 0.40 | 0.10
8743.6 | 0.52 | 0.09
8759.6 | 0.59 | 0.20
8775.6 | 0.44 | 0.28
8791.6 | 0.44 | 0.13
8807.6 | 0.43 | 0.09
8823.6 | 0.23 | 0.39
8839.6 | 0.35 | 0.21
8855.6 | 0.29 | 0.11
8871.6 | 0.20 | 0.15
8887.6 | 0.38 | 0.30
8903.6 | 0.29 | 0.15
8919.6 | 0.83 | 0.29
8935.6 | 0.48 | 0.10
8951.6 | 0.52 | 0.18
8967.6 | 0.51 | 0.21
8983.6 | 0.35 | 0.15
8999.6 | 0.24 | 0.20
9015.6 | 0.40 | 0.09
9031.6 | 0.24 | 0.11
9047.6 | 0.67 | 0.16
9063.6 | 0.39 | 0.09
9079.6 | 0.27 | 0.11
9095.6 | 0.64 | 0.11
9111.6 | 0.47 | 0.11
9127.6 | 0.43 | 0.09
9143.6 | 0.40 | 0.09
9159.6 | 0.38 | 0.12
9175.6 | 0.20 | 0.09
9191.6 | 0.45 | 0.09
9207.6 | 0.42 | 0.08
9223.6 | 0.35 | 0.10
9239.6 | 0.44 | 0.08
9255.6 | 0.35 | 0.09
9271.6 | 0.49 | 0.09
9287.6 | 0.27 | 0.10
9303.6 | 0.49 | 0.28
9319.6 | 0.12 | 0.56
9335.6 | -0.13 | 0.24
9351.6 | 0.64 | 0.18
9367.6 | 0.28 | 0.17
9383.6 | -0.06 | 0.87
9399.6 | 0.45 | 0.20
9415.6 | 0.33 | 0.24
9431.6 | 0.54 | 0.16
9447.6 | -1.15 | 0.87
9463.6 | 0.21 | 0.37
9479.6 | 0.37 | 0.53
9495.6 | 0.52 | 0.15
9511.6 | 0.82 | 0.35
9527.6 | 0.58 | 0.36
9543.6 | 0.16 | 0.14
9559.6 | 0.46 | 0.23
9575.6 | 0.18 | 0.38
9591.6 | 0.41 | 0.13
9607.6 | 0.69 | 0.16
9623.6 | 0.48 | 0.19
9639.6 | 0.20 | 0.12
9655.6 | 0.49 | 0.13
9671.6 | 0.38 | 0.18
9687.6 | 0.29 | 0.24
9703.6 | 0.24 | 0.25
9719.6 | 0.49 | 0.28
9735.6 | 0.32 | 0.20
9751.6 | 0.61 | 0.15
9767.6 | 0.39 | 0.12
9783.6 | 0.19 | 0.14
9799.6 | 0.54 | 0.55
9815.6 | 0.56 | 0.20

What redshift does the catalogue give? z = 0.56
